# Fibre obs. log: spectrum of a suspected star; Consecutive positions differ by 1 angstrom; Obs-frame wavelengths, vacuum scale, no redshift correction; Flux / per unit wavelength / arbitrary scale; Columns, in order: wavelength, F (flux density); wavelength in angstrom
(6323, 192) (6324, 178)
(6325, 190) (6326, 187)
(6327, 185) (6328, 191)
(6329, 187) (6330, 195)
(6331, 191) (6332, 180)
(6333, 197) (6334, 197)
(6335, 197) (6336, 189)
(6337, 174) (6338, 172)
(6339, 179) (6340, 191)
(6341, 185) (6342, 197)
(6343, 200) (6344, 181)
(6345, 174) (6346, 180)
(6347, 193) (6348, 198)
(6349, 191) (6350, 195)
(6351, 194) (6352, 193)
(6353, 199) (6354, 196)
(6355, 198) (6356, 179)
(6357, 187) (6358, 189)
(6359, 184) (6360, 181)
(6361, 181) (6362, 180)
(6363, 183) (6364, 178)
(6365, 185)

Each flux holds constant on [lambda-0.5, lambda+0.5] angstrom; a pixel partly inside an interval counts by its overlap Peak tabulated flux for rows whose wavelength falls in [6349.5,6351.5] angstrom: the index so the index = 195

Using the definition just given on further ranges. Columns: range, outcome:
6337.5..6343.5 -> 200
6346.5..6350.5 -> 198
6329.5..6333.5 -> 197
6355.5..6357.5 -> 187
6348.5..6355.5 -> 199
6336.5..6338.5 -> 174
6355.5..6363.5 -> 189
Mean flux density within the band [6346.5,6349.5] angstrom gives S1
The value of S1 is 194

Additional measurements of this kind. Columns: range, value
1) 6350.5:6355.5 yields 196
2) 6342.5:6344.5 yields 190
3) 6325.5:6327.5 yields 186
